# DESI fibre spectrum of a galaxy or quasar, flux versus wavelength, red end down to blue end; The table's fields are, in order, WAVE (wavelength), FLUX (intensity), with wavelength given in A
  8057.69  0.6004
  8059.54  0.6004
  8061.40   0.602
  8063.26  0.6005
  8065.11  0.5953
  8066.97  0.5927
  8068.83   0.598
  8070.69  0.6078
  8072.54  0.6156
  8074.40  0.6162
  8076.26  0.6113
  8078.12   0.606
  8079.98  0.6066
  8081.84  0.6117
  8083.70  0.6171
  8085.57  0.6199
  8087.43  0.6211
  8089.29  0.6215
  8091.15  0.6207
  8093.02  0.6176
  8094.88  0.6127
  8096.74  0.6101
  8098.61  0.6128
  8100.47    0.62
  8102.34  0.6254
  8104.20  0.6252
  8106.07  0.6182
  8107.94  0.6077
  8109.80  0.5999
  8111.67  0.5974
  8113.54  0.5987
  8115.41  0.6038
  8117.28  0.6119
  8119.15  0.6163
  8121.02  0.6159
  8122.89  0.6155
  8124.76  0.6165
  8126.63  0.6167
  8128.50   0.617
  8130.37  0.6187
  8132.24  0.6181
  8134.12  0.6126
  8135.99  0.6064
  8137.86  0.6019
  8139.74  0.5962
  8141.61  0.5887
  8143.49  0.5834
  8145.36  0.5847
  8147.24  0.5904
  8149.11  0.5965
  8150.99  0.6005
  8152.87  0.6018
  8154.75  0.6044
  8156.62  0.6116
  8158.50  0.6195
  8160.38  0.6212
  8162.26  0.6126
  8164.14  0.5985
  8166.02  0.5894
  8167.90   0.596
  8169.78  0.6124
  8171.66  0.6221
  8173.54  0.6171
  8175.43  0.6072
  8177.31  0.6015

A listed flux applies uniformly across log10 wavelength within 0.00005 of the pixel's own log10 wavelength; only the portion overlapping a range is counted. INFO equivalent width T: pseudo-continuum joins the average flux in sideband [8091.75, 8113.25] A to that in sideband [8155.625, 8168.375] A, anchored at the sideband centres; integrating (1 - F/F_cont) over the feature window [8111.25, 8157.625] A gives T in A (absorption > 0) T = 0.4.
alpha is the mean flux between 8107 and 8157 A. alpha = 0.605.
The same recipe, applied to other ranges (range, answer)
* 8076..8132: 0.614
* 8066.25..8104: 0.614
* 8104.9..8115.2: 0.604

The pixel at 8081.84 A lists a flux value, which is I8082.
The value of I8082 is 0.6117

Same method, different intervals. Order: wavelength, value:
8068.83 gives 0.598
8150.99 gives 0.6005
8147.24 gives 0.5904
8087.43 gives 0.6211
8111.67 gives 0.5974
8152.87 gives 0.6018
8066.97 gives 0.5927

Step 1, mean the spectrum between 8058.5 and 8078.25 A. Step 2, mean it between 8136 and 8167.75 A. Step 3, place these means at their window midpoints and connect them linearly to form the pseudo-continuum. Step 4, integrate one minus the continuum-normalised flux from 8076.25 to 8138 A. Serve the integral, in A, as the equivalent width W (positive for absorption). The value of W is -1.1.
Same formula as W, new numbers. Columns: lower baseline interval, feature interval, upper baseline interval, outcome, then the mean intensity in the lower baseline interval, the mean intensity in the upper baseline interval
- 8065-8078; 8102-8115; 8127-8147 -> -0.1 A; 0.606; 0.603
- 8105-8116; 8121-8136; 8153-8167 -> -0.3 A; 0.604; 0.608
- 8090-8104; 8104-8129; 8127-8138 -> 0.2 A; 0.618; 0.614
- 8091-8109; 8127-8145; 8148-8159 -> 0.1 A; 0.617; 0.605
